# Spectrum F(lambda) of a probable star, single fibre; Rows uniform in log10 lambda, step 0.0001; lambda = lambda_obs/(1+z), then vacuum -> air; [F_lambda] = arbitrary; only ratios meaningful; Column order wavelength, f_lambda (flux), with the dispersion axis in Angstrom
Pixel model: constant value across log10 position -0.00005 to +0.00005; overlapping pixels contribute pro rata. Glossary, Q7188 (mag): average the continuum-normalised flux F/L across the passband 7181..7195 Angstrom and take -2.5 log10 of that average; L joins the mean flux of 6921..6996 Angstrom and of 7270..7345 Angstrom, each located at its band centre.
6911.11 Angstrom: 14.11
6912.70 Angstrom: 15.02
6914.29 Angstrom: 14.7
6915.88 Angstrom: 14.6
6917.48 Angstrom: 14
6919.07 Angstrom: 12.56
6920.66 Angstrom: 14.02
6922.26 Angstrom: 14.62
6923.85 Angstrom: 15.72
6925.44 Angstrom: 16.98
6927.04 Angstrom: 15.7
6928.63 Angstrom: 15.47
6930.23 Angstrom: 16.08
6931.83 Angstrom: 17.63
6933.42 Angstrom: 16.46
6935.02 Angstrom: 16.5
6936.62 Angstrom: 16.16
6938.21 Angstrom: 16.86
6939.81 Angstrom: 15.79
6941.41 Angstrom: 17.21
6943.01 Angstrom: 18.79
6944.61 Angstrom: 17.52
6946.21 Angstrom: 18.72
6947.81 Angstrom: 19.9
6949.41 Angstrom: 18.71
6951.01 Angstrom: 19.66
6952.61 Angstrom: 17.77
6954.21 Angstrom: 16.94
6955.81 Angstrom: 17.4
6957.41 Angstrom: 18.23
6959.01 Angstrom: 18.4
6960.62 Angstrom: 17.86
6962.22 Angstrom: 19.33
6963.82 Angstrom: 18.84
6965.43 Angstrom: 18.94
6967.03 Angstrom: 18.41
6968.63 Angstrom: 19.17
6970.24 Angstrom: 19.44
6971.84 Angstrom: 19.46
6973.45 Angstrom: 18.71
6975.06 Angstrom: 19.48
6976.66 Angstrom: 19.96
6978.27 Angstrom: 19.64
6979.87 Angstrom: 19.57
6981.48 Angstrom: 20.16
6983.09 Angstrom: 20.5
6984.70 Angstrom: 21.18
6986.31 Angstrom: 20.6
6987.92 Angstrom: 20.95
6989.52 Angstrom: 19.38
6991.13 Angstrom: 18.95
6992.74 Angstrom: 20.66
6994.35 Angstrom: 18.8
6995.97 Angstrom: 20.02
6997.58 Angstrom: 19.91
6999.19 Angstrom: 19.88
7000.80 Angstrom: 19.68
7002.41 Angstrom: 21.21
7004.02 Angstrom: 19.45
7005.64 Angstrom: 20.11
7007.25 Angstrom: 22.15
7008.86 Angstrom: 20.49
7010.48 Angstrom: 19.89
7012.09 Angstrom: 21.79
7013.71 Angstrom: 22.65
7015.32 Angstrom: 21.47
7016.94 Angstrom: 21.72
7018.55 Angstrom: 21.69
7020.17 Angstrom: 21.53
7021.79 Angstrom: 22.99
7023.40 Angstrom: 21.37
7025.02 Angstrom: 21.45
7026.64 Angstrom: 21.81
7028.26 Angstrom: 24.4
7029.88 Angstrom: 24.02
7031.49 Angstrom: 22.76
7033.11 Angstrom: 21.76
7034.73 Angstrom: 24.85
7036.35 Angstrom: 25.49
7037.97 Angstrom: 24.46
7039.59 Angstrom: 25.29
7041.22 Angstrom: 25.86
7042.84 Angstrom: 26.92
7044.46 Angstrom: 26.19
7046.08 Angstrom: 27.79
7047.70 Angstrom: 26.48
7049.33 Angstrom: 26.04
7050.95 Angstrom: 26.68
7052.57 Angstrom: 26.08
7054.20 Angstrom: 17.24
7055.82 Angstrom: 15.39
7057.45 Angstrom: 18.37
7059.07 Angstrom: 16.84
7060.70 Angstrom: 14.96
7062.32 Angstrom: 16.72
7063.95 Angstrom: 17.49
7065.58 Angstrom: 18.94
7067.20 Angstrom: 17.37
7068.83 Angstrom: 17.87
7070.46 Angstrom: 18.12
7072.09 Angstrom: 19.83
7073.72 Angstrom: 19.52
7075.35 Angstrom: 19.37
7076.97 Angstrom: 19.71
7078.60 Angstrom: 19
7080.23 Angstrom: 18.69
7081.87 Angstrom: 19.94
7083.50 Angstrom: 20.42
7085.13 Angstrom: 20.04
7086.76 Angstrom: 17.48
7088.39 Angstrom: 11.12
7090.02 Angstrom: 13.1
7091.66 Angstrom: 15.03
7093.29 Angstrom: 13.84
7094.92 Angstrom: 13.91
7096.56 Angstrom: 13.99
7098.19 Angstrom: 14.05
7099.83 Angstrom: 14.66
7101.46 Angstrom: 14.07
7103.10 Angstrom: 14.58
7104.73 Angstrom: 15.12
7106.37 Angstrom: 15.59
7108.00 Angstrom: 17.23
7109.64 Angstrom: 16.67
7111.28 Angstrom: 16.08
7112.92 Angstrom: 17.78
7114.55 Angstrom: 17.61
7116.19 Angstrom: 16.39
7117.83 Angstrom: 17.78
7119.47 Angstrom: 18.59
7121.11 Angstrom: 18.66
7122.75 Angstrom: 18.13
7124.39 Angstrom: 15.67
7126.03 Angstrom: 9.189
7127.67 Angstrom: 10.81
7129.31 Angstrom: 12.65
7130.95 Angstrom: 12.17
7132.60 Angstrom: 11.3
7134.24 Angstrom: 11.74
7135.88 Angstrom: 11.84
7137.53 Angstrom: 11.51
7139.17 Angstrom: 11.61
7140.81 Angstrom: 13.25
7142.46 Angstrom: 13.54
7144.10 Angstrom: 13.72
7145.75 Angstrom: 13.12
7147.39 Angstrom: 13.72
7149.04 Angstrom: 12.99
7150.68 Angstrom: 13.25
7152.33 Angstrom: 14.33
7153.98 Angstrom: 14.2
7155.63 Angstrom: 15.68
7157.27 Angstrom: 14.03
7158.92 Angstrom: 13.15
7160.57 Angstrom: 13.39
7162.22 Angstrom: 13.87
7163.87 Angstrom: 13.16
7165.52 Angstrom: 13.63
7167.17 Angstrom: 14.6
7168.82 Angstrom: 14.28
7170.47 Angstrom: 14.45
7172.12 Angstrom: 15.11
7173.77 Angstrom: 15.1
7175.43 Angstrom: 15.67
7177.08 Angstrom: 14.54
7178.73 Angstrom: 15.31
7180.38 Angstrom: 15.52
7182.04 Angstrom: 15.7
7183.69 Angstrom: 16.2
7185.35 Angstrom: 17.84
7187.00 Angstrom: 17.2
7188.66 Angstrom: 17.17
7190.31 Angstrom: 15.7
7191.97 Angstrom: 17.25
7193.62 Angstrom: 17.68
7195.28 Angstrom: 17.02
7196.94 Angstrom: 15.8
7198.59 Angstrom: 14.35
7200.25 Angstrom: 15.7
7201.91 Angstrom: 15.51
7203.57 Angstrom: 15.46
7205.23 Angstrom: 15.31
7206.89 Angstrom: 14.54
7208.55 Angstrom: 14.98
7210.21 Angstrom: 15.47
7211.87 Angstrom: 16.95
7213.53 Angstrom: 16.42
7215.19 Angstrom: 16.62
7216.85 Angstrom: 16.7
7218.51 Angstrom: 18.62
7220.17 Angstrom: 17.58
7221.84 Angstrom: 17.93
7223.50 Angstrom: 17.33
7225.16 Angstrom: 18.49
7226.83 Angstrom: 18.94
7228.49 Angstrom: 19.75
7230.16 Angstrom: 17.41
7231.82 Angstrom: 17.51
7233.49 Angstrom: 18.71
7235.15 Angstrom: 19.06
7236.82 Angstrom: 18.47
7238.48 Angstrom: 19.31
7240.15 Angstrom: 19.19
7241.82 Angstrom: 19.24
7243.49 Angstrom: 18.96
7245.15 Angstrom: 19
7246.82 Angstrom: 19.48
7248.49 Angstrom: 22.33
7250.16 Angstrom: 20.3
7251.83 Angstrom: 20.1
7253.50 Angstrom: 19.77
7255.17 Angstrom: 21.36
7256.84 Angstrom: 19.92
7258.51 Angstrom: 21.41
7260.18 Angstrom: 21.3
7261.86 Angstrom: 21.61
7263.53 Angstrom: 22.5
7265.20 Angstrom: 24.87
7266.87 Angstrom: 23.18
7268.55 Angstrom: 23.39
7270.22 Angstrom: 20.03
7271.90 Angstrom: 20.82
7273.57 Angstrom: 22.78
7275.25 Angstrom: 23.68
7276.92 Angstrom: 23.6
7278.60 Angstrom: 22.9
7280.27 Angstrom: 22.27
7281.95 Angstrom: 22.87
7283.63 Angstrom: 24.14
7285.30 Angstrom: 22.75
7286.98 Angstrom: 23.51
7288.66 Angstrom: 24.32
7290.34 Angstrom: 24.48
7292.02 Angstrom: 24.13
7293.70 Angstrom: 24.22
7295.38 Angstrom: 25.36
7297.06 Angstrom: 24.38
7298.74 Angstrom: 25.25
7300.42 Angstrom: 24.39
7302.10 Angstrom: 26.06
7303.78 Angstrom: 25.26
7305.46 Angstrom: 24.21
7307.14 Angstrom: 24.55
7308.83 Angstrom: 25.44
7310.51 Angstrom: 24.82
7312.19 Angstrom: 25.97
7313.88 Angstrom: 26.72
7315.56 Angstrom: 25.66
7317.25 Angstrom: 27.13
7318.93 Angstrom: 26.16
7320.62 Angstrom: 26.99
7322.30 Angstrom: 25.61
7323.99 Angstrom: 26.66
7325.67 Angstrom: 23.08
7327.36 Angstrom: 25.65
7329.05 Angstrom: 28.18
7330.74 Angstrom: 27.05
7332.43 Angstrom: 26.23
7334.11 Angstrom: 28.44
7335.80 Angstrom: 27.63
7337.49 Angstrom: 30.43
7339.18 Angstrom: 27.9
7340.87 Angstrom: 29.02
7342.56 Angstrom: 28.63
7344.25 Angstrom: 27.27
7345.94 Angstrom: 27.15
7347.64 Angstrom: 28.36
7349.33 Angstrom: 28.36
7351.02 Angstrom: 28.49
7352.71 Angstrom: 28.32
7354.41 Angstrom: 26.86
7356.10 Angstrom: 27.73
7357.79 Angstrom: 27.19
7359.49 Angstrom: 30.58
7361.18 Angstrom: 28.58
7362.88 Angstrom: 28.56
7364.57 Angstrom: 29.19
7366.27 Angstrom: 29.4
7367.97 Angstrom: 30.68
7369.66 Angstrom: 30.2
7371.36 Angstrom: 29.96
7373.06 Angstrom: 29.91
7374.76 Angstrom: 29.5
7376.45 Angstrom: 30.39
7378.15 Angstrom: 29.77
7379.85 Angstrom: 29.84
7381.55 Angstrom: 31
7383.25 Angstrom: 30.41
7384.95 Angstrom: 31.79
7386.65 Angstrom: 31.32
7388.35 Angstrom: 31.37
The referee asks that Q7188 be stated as 0.336 mag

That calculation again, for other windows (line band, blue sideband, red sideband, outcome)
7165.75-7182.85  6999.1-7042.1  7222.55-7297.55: 0.40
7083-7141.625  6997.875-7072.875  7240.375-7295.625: 0.42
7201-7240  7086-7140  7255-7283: 0.15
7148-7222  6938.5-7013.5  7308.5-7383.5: 0.49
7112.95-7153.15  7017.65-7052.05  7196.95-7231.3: 0.40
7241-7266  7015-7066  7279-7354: 0.21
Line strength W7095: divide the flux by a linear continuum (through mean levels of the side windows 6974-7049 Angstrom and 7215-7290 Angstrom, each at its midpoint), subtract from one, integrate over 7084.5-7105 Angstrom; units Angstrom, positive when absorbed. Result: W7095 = 6.5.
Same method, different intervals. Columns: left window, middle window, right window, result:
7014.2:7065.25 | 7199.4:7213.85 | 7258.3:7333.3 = 4.96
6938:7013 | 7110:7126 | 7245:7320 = 3.17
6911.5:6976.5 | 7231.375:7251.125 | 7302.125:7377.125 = 4.48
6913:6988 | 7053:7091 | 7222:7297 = 2.63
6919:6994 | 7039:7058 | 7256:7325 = -4.14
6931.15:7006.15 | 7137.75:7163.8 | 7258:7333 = 9.99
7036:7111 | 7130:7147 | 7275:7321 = 6.75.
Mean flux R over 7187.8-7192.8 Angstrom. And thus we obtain 16.7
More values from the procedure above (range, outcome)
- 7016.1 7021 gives 21.6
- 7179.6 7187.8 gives 16.5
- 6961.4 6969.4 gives 19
